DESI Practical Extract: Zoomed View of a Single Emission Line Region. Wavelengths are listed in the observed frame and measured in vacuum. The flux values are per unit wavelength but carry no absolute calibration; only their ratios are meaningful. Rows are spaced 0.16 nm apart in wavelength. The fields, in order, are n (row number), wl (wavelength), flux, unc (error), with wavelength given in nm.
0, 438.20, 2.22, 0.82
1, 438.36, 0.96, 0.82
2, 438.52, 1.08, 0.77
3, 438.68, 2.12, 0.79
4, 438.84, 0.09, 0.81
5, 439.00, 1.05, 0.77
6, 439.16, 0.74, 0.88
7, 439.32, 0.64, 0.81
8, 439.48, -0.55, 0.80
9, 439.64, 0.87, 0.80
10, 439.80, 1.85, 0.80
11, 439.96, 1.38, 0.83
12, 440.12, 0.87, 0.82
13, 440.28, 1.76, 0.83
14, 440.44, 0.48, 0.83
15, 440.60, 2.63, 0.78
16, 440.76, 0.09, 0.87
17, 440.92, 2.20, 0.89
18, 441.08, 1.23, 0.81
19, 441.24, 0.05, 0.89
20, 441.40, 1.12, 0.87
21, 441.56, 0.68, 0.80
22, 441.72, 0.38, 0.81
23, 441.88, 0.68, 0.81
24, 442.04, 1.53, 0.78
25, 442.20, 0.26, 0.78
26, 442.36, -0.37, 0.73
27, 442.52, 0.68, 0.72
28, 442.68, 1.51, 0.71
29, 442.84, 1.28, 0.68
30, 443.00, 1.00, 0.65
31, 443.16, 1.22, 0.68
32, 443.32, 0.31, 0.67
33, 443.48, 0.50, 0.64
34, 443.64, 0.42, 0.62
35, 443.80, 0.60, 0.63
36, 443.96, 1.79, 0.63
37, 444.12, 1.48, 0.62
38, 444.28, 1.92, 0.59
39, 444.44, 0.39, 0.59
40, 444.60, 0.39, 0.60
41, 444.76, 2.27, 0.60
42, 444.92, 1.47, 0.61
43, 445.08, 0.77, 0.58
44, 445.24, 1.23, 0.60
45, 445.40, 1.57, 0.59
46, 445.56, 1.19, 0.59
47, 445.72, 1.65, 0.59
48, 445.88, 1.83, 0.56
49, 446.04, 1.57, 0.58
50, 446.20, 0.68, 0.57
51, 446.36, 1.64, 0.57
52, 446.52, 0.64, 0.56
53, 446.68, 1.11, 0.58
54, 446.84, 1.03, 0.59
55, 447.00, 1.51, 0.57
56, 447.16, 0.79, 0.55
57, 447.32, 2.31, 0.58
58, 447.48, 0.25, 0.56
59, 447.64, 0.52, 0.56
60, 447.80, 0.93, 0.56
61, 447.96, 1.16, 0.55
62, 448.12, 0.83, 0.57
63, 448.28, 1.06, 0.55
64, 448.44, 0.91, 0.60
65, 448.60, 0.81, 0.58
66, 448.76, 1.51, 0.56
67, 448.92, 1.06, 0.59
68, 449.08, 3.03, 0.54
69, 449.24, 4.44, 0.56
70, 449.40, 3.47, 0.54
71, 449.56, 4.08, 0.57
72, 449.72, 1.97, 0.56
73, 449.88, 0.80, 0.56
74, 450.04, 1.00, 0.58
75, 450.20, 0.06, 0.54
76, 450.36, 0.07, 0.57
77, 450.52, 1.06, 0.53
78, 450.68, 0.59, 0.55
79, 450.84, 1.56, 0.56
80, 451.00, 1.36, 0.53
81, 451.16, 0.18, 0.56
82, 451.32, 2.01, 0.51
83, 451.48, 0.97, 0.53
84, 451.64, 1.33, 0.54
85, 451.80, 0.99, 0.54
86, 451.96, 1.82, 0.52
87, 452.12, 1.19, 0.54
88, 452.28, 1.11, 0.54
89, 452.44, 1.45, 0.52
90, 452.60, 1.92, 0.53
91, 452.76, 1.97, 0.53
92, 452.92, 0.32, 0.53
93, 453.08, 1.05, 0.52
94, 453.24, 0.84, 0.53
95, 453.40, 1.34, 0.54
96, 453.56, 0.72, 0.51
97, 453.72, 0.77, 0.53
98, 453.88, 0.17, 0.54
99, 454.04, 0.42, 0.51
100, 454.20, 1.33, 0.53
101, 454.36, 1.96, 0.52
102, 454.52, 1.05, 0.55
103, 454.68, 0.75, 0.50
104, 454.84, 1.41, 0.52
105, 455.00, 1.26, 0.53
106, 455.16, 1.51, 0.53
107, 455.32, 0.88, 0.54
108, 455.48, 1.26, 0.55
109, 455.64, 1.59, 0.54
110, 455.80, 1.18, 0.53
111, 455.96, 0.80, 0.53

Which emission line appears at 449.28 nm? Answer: [O II] 3727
